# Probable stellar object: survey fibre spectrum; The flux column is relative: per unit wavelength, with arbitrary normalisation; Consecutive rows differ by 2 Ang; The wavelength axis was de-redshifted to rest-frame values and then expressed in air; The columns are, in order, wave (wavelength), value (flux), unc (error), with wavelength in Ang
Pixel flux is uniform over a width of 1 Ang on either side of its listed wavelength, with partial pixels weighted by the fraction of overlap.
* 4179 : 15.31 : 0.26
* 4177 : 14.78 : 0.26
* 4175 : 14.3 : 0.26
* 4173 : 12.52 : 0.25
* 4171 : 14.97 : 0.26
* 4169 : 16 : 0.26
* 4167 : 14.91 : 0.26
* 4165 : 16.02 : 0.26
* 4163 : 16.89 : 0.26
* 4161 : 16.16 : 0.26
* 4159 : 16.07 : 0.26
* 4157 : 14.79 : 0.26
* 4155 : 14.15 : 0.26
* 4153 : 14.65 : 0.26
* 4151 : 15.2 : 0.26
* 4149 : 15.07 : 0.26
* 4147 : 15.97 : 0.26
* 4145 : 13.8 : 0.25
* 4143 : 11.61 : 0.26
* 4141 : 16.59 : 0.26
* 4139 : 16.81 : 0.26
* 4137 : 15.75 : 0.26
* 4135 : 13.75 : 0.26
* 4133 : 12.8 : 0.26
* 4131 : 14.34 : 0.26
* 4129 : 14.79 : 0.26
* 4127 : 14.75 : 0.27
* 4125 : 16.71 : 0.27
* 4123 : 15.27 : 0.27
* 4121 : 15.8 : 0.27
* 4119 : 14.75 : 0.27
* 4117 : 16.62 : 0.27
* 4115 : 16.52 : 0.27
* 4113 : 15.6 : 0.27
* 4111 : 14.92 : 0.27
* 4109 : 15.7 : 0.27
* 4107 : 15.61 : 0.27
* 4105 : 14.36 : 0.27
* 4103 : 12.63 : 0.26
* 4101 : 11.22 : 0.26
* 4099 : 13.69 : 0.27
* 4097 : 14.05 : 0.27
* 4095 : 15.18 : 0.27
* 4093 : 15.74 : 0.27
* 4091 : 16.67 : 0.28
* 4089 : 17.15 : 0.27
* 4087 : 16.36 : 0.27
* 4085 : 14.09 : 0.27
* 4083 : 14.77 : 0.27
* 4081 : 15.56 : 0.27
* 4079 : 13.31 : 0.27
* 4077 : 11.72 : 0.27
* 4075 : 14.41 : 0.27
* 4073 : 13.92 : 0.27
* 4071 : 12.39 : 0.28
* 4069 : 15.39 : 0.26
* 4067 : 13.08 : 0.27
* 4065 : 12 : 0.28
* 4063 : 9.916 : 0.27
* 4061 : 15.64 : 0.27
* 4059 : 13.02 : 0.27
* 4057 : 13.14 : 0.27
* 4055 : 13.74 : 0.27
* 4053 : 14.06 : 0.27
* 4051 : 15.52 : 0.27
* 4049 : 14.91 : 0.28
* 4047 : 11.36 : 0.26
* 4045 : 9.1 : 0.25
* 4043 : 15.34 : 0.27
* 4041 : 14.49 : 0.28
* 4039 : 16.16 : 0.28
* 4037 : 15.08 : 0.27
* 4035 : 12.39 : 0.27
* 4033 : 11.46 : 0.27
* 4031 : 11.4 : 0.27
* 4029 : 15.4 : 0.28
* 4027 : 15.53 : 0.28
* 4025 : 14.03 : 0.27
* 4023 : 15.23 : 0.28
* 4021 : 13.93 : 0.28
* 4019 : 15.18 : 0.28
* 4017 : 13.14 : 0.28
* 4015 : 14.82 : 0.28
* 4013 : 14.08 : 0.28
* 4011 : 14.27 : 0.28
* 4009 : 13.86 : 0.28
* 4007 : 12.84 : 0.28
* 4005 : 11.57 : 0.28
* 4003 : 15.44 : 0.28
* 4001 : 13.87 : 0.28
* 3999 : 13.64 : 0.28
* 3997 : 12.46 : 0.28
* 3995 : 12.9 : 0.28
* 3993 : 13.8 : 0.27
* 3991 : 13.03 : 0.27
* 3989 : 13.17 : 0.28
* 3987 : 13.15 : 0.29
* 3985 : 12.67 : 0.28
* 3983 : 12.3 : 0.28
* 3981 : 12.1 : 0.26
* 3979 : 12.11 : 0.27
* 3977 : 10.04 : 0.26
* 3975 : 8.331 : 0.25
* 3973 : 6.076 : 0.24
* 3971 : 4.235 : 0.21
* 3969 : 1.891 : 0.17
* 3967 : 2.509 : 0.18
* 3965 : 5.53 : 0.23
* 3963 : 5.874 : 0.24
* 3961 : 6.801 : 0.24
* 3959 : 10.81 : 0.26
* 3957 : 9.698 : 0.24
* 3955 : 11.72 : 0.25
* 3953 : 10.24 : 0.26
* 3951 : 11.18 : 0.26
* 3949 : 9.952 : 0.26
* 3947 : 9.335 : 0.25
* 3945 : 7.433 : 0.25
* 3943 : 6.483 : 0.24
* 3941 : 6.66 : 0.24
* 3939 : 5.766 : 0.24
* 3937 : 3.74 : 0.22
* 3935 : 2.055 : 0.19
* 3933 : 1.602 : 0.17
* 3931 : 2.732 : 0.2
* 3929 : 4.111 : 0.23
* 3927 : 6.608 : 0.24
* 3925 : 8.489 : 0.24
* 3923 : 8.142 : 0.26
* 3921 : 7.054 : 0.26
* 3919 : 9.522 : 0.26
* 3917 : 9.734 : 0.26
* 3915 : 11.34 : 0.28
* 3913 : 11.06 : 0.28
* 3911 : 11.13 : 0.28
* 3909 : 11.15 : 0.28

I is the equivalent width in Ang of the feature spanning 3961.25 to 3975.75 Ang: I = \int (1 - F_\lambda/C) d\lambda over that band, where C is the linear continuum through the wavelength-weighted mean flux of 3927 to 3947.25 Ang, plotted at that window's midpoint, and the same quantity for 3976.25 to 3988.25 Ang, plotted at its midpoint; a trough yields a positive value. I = 7.3 Ang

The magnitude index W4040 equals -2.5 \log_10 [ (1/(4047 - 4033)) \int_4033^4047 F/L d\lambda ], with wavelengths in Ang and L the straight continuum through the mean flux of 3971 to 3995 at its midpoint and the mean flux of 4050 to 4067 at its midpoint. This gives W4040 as -0.05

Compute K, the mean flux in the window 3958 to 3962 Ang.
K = 8.81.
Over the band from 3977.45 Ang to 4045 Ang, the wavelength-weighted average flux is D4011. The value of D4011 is 13.6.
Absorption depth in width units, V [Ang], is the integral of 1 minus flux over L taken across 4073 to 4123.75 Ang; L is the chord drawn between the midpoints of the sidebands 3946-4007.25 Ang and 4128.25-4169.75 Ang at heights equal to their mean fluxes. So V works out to -4.5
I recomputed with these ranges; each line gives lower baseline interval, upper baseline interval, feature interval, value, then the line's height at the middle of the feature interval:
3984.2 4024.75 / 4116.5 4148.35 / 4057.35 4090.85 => 1.0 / 14.4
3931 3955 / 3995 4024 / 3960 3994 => 5.3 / 10.4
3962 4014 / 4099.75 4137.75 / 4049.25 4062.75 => -1.1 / 12.9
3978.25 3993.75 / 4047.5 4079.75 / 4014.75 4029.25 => -1.7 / 13.1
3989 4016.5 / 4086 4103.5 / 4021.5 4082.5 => 2.5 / 14.2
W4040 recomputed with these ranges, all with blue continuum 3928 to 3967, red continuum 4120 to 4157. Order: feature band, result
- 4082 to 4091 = -0.232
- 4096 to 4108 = -0.020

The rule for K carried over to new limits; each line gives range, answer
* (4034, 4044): 14.7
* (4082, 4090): 15.6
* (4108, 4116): 15.7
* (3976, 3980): 11.1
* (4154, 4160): 15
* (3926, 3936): 3.42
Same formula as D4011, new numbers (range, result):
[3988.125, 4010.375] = 13.3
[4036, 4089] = 13.9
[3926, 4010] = 9.06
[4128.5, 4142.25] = 14.9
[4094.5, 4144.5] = 14.8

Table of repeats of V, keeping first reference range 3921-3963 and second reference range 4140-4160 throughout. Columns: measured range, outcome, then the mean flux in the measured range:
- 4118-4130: -1.3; 15.3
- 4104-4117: -2.1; 15.5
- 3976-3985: -3.3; 11.8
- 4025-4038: -3.9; 13.6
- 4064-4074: -1.3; 13.4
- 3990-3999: -4.0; 13.1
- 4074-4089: -2.7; 14.5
